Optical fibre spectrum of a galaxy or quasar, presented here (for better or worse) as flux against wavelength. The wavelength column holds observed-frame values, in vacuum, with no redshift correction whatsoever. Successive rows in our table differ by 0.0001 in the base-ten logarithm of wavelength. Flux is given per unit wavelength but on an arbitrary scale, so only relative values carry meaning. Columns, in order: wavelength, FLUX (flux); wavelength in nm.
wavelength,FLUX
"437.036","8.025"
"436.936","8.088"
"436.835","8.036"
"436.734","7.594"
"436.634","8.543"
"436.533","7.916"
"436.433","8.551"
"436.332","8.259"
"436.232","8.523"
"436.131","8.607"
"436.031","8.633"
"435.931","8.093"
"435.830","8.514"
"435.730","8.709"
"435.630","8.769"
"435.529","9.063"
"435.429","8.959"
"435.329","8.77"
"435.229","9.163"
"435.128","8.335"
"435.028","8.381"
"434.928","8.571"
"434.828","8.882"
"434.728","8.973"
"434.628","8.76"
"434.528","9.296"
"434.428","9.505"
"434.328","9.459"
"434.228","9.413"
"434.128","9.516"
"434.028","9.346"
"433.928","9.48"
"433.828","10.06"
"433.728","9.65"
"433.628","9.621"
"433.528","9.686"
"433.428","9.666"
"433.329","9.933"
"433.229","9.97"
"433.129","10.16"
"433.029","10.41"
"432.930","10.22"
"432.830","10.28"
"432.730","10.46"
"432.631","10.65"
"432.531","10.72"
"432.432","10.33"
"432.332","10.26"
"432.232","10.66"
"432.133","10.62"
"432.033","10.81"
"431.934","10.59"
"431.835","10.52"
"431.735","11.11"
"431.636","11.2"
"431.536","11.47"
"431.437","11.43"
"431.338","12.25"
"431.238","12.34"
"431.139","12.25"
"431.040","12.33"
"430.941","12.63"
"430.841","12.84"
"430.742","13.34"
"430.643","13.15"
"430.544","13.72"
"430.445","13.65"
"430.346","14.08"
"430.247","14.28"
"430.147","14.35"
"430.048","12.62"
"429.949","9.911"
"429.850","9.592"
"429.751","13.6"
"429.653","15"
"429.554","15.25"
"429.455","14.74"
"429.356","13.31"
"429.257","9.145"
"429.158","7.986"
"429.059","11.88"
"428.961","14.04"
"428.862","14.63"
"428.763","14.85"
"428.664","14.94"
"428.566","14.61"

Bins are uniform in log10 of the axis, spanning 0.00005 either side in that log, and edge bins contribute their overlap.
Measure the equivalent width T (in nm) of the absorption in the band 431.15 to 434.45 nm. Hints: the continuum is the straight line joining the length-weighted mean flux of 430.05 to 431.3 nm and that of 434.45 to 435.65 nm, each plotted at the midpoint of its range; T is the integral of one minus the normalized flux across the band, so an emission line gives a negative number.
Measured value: 0.20 nm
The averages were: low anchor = 13.2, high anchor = 8.84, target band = 10.4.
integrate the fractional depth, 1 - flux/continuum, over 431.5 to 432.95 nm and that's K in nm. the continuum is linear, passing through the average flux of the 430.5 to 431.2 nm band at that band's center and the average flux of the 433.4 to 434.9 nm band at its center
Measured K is 0.10 nm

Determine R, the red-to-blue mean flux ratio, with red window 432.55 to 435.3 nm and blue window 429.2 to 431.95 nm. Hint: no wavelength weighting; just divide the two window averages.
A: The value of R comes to 0.8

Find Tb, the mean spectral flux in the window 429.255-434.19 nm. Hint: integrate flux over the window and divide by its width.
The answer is 11.5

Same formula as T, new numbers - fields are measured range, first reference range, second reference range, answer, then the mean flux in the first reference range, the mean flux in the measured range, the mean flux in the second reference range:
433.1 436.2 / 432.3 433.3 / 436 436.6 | 0.06 nm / 10.3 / 9.15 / 8.41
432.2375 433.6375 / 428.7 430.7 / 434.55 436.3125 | 0.05 nm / 13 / 10.2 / 8.69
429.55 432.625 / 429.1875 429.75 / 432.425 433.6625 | -0.05 nm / 13.3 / 12.1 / 10.2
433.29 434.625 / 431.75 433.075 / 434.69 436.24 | 0.01 nm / 10.5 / 9.56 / 8.69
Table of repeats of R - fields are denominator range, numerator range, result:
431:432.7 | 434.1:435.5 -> 0.81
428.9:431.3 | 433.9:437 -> 0.68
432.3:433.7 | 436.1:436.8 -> 0.81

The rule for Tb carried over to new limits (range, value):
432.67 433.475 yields 10.2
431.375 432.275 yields 11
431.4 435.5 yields 9.87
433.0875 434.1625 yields 9.73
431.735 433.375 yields 10.4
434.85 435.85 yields 8.74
